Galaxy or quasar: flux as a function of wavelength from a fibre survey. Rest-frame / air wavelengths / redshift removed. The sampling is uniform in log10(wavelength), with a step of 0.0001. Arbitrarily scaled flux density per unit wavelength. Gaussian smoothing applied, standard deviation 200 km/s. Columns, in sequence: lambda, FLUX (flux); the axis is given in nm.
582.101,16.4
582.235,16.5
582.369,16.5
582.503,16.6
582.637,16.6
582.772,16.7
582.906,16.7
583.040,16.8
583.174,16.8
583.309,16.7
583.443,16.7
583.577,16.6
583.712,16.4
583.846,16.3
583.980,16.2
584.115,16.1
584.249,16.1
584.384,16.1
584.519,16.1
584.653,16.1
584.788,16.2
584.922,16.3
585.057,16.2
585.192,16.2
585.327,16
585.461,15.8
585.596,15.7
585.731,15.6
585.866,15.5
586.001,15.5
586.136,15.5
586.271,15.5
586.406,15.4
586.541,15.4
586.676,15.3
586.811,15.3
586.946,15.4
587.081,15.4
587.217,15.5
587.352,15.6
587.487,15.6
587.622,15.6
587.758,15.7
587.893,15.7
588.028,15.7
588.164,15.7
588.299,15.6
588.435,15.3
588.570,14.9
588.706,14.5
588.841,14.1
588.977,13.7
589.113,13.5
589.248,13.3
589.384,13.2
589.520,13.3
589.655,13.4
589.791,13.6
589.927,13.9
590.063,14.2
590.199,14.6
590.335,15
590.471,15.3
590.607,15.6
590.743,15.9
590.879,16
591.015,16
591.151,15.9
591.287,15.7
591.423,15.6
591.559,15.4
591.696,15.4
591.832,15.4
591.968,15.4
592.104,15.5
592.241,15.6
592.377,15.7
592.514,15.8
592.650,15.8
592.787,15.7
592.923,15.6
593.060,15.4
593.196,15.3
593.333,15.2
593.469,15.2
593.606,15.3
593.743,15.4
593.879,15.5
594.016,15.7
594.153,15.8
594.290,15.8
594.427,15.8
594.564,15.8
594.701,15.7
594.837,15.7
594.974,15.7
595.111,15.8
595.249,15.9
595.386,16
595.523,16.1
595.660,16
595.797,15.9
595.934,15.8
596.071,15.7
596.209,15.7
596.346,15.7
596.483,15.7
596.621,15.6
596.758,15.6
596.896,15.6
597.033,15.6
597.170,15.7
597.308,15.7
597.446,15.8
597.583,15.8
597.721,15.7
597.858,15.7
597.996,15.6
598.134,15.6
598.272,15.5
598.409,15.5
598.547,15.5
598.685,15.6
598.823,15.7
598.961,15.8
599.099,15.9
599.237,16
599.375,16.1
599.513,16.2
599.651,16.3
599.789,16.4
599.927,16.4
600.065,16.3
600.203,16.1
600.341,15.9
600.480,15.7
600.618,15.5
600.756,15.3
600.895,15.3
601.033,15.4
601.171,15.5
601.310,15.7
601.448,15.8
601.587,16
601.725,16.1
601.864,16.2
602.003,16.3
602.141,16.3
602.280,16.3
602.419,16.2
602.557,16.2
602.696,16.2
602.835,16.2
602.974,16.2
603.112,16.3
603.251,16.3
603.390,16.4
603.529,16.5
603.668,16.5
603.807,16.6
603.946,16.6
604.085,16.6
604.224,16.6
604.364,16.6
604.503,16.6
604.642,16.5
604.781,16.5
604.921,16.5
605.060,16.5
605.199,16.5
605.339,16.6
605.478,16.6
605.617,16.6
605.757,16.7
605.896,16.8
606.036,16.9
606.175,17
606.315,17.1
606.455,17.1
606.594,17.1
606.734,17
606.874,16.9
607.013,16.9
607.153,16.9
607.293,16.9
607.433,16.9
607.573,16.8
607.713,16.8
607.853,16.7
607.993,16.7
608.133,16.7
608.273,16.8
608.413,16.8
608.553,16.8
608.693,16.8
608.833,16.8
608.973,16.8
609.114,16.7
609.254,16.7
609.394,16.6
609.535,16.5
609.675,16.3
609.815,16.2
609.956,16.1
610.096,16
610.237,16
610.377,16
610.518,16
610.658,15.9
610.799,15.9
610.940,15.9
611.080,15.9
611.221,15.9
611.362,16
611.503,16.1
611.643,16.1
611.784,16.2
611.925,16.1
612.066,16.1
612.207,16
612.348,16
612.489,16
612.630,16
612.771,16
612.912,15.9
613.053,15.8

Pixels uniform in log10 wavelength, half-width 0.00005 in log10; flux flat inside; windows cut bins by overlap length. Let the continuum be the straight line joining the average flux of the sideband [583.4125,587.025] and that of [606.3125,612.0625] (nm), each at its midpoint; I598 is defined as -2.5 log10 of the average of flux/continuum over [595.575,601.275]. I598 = 0.03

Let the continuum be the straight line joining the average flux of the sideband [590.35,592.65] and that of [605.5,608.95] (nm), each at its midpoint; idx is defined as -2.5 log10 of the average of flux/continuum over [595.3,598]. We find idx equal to 0.019 mag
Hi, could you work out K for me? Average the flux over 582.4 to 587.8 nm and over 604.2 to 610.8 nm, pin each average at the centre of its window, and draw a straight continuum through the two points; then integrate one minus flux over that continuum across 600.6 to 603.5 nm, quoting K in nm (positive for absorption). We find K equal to 0.08 nm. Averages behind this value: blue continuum 16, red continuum 16.6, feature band 16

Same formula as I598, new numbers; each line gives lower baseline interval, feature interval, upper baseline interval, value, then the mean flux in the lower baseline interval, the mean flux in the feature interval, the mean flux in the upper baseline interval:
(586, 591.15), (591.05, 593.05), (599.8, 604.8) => -0.02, 15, 15.6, 16.2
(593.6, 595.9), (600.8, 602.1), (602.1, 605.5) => 0.03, 15.8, 15.8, 16.4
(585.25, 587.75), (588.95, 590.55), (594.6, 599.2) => 0.12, 15.5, 13.9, 15.7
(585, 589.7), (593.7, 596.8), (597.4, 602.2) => -0.01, 15.1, 15.8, 15.8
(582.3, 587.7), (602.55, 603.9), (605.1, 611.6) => 0.01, 16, 16.4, 16.6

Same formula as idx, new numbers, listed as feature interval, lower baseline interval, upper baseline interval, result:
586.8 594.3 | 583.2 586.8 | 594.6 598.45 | 0.05 mag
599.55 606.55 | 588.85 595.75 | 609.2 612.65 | -0.04 mag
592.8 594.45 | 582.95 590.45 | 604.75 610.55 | 0.02 mag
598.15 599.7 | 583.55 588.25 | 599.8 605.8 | 0.02 mag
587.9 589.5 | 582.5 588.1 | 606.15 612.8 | 0.11 mag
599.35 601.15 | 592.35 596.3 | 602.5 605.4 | 0.02 mag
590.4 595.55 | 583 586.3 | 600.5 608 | 0.04 mag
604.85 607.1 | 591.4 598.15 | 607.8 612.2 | -0.04 mag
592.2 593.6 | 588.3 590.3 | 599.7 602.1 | -0.07 mag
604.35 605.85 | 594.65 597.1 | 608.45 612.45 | -0.03 mag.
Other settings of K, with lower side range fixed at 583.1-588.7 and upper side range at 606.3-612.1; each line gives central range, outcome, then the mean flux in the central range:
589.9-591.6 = 0.07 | 15.4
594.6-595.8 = 0.02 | 15.9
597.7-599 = 0.05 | 15.6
